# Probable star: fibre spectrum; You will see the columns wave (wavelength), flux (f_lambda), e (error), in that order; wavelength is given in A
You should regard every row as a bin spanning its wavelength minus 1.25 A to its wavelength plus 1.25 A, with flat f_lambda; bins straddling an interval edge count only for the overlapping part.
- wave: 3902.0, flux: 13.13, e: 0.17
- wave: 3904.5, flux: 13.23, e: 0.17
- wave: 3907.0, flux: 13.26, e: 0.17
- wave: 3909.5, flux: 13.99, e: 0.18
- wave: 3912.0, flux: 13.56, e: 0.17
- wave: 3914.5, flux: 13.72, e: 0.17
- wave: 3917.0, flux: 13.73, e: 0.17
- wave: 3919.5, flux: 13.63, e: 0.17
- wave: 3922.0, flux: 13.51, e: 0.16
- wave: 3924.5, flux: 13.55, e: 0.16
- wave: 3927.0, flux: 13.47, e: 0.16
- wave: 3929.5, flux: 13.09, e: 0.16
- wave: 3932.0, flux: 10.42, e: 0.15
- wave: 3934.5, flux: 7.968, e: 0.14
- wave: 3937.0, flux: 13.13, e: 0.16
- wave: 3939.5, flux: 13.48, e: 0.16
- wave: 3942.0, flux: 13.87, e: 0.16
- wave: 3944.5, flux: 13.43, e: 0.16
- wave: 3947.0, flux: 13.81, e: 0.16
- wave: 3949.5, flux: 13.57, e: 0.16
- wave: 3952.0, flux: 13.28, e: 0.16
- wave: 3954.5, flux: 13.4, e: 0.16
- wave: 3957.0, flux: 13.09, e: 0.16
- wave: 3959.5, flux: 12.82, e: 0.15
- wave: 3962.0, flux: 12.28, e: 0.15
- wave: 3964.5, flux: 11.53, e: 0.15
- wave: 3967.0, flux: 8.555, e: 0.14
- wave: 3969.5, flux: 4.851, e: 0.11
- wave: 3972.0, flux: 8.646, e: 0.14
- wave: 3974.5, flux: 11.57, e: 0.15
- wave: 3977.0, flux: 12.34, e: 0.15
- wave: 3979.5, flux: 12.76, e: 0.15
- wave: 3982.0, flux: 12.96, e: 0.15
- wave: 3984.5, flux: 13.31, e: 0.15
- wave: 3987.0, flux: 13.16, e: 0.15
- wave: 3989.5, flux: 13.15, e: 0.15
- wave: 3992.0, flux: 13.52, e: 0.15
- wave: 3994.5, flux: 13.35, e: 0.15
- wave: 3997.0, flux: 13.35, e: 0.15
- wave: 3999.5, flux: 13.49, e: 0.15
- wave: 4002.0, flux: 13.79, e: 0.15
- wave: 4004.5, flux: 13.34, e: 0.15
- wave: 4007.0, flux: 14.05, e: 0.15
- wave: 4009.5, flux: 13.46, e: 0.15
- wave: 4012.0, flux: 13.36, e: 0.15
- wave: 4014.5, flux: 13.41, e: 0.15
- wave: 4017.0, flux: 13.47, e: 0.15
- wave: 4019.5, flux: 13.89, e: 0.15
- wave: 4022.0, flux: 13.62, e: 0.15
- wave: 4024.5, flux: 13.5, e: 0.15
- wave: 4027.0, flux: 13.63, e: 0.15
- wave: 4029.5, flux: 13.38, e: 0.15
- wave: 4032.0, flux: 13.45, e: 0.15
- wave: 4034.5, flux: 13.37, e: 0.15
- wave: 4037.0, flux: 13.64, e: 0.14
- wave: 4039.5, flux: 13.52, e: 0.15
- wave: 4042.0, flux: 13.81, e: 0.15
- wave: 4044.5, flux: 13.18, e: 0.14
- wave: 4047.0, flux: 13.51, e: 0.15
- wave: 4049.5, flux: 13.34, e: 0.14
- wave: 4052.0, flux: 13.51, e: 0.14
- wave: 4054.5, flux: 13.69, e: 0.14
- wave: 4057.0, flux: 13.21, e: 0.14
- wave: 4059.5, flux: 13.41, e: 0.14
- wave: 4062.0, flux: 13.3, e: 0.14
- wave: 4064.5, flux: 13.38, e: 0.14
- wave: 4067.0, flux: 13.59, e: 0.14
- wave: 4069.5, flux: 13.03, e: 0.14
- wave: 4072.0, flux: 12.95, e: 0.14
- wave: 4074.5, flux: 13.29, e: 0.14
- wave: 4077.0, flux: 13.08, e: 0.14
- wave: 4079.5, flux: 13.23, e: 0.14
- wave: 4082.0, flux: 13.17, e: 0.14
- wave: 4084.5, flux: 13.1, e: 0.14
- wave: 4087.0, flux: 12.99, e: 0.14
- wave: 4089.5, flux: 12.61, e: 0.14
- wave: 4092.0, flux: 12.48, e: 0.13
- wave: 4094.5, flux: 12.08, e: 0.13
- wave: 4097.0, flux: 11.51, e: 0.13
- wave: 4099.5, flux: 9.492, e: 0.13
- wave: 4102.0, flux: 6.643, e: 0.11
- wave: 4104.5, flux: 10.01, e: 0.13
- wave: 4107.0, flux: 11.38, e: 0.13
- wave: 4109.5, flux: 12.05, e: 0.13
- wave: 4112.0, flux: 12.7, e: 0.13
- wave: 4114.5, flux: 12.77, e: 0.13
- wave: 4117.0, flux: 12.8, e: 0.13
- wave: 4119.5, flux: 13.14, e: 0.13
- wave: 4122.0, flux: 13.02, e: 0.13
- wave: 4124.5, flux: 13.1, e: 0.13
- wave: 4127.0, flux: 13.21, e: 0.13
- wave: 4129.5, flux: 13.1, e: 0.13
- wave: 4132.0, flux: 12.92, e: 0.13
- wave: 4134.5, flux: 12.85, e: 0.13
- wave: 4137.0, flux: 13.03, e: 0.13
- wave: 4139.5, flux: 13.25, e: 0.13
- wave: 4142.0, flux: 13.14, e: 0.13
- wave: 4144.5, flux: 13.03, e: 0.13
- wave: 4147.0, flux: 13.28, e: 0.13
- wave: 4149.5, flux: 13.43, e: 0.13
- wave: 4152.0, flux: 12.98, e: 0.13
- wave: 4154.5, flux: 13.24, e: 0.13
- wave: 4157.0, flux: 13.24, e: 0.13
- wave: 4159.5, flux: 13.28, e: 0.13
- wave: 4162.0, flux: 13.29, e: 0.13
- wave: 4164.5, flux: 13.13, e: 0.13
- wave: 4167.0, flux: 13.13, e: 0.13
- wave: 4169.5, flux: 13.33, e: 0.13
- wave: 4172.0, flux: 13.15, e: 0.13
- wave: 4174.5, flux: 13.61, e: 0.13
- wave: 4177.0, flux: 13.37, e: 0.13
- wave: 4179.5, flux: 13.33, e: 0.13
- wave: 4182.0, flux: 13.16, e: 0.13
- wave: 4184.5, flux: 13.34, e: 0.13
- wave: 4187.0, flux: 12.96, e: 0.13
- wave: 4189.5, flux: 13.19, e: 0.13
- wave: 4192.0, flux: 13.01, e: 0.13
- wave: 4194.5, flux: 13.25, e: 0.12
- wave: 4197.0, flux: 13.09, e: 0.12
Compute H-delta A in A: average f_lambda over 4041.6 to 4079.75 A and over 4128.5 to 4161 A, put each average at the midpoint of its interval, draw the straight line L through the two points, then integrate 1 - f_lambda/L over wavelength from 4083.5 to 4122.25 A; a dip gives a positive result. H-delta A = 4.3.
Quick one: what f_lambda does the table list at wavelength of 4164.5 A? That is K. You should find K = 13.13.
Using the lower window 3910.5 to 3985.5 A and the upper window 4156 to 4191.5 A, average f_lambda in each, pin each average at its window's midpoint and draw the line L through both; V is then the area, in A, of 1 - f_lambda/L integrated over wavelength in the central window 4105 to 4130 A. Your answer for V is 0.7 A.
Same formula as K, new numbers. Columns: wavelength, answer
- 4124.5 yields 13.1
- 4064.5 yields 13.38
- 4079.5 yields 13.23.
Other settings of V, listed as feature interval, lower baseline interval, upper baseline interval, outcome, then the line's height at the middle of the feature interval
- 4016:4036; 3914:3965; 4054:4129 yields -1.39 A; 12.7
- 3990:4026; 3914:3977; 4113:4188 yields -3.10 A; 12.5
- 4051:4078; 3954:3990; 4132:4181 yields -2.02 A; 12.4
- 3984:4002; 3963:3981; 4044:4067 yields -4.00 A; 10.9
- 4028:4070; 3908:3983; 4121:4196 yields -2.29 A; 12.7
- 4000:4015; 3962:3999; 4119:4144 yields -2.04 A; 11.9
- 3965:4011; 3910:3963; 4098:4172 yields 2.46 A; 12.9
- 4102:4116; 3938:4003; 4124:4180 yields 1.80 A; 13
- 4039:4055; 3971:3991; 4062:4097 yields -0.96 A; 12.7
